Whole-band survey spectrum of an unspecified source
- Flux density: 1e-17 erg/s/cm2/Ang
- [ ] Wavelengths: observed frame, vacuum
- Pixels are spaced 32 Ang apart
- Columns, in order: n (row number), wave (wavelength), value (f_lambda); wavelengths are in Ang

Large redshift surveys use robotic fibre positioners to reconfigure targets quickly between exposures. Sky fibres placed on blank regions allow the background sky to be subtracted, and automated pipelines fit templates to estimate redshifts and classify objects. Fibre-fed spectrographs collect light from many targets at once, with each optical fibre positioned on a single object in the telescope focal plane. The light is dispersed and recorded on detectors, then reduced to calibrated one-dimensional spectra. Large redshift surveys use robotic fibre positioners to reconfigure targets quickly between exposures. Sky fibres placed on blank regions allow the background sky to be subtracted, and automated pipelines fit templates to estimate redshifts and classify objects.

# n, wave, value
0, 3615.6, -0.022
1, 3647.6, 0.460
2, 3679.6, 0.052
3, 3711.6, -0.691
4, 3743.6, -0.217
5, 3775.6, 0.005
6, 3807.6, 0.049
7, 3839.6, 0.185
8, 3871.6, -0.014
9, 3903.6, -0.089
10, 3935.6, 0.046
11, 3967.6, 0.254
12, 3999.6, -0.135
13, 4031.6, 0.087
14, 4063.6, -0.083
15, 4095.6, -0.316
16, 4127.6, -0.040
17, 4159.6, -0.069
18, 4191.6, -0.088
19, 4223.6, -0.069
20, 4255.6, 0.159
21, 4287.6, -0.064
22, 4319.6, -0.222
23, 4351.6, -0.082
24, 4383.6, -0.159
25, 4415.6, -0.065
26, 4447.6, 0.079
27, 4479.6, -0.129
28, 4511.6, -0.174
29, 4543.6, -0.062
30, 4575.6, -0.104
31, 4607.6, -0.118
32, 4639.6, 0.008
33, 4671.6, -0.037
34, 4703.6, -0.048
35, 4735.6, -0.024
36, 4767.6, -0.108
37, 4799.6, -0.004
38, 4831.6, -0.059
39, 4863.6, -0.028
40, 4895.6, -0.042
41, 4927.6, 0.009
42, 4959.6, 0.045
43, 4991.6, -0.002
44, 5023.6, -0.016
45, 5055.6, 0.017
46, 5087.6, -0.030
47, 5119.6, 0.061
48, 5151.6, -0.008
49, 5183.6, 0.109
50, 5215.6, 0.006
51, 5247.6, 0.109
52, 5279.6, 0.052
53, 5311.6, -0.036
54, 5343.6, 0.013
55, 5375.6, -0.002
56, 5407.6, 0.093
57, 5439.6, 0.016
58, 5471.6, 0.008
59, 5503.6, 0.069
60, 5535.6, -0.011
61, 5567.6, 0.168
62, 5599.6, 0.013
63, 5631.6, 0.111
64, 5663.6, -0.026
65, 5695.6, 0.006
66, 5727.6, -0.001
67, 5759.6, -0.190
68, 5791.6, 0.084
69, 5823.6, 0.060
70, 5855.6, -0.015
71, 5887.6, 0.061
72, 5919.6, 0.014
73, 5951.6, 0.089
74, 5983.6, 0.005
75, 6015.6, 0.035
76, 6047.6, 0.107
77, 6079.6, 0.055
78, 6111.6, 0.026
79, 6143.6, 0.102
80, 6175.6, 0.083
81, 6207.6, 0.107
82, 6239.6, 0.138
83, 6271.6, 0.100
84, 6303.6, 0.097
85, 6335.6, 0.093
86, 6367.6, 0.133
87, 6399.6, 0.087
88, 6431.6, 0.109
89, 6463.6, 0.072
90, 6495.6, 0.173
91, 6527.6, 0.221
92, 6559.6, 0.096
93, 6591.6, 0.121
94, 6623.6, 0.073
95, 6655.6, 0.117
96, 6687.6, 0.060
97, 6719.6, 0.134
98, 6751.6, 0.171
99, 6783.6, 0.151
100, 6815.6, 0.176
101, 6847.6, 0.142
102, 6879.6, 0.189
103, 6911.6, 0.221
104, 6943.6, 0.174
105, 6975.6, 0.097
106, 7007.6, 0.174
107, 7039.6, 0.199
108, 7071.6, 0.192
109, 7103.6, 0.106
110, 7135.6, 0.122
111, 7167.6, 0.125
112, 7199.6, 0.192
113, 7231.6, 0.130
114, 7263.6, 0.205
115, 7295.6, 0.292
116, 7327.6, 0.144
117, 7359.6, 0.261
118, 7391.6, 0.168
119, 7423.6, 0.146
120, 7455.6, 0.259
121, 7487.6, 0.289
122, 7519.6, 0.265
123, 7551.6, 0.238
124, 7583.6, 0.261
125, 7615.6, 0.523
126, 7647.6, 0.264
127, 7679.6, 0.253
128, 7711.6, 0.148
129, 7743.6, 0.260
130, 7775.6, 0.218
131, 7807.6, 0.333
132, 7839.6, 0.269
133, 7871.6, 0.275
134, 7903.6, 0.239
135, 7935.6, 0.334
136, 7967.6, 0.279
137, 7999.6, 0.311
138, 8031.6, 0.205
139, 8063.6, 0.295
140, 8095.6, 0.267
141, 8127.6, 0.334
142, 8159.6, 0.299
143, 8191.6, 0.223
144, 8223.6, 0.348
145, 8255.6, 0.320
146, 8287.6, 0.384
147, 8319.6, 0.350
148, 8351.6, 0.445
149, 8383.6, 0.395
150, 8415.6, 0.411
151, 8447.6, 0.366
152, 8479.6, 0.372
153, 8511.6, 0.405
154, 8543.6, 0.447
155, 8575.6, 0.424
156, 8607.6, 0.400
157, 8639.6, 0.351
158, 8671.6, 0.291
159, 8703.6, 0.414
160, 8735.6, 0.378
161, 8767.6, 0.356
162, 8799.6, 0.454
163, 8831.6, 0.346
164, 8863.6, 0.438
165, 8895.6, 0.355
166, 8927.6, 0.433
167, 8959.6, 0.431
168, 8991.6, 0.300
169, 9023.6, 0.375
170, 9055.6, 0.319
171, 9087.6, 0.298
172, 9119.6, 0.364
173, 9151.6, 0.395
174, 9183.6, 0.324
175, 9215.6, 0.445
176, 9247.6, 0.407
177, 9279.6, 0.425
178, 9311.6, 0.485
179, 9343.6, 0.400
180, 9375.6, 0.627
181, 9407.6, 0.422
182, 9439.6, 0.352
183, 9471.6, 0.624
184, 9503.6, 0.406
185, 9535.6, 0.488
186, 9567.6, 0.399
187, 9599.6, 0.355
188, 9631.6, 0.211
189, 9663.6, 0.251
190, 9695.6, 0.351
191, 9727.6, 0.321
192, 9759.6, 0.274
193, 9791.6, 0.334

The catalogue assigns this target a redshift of 0.86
